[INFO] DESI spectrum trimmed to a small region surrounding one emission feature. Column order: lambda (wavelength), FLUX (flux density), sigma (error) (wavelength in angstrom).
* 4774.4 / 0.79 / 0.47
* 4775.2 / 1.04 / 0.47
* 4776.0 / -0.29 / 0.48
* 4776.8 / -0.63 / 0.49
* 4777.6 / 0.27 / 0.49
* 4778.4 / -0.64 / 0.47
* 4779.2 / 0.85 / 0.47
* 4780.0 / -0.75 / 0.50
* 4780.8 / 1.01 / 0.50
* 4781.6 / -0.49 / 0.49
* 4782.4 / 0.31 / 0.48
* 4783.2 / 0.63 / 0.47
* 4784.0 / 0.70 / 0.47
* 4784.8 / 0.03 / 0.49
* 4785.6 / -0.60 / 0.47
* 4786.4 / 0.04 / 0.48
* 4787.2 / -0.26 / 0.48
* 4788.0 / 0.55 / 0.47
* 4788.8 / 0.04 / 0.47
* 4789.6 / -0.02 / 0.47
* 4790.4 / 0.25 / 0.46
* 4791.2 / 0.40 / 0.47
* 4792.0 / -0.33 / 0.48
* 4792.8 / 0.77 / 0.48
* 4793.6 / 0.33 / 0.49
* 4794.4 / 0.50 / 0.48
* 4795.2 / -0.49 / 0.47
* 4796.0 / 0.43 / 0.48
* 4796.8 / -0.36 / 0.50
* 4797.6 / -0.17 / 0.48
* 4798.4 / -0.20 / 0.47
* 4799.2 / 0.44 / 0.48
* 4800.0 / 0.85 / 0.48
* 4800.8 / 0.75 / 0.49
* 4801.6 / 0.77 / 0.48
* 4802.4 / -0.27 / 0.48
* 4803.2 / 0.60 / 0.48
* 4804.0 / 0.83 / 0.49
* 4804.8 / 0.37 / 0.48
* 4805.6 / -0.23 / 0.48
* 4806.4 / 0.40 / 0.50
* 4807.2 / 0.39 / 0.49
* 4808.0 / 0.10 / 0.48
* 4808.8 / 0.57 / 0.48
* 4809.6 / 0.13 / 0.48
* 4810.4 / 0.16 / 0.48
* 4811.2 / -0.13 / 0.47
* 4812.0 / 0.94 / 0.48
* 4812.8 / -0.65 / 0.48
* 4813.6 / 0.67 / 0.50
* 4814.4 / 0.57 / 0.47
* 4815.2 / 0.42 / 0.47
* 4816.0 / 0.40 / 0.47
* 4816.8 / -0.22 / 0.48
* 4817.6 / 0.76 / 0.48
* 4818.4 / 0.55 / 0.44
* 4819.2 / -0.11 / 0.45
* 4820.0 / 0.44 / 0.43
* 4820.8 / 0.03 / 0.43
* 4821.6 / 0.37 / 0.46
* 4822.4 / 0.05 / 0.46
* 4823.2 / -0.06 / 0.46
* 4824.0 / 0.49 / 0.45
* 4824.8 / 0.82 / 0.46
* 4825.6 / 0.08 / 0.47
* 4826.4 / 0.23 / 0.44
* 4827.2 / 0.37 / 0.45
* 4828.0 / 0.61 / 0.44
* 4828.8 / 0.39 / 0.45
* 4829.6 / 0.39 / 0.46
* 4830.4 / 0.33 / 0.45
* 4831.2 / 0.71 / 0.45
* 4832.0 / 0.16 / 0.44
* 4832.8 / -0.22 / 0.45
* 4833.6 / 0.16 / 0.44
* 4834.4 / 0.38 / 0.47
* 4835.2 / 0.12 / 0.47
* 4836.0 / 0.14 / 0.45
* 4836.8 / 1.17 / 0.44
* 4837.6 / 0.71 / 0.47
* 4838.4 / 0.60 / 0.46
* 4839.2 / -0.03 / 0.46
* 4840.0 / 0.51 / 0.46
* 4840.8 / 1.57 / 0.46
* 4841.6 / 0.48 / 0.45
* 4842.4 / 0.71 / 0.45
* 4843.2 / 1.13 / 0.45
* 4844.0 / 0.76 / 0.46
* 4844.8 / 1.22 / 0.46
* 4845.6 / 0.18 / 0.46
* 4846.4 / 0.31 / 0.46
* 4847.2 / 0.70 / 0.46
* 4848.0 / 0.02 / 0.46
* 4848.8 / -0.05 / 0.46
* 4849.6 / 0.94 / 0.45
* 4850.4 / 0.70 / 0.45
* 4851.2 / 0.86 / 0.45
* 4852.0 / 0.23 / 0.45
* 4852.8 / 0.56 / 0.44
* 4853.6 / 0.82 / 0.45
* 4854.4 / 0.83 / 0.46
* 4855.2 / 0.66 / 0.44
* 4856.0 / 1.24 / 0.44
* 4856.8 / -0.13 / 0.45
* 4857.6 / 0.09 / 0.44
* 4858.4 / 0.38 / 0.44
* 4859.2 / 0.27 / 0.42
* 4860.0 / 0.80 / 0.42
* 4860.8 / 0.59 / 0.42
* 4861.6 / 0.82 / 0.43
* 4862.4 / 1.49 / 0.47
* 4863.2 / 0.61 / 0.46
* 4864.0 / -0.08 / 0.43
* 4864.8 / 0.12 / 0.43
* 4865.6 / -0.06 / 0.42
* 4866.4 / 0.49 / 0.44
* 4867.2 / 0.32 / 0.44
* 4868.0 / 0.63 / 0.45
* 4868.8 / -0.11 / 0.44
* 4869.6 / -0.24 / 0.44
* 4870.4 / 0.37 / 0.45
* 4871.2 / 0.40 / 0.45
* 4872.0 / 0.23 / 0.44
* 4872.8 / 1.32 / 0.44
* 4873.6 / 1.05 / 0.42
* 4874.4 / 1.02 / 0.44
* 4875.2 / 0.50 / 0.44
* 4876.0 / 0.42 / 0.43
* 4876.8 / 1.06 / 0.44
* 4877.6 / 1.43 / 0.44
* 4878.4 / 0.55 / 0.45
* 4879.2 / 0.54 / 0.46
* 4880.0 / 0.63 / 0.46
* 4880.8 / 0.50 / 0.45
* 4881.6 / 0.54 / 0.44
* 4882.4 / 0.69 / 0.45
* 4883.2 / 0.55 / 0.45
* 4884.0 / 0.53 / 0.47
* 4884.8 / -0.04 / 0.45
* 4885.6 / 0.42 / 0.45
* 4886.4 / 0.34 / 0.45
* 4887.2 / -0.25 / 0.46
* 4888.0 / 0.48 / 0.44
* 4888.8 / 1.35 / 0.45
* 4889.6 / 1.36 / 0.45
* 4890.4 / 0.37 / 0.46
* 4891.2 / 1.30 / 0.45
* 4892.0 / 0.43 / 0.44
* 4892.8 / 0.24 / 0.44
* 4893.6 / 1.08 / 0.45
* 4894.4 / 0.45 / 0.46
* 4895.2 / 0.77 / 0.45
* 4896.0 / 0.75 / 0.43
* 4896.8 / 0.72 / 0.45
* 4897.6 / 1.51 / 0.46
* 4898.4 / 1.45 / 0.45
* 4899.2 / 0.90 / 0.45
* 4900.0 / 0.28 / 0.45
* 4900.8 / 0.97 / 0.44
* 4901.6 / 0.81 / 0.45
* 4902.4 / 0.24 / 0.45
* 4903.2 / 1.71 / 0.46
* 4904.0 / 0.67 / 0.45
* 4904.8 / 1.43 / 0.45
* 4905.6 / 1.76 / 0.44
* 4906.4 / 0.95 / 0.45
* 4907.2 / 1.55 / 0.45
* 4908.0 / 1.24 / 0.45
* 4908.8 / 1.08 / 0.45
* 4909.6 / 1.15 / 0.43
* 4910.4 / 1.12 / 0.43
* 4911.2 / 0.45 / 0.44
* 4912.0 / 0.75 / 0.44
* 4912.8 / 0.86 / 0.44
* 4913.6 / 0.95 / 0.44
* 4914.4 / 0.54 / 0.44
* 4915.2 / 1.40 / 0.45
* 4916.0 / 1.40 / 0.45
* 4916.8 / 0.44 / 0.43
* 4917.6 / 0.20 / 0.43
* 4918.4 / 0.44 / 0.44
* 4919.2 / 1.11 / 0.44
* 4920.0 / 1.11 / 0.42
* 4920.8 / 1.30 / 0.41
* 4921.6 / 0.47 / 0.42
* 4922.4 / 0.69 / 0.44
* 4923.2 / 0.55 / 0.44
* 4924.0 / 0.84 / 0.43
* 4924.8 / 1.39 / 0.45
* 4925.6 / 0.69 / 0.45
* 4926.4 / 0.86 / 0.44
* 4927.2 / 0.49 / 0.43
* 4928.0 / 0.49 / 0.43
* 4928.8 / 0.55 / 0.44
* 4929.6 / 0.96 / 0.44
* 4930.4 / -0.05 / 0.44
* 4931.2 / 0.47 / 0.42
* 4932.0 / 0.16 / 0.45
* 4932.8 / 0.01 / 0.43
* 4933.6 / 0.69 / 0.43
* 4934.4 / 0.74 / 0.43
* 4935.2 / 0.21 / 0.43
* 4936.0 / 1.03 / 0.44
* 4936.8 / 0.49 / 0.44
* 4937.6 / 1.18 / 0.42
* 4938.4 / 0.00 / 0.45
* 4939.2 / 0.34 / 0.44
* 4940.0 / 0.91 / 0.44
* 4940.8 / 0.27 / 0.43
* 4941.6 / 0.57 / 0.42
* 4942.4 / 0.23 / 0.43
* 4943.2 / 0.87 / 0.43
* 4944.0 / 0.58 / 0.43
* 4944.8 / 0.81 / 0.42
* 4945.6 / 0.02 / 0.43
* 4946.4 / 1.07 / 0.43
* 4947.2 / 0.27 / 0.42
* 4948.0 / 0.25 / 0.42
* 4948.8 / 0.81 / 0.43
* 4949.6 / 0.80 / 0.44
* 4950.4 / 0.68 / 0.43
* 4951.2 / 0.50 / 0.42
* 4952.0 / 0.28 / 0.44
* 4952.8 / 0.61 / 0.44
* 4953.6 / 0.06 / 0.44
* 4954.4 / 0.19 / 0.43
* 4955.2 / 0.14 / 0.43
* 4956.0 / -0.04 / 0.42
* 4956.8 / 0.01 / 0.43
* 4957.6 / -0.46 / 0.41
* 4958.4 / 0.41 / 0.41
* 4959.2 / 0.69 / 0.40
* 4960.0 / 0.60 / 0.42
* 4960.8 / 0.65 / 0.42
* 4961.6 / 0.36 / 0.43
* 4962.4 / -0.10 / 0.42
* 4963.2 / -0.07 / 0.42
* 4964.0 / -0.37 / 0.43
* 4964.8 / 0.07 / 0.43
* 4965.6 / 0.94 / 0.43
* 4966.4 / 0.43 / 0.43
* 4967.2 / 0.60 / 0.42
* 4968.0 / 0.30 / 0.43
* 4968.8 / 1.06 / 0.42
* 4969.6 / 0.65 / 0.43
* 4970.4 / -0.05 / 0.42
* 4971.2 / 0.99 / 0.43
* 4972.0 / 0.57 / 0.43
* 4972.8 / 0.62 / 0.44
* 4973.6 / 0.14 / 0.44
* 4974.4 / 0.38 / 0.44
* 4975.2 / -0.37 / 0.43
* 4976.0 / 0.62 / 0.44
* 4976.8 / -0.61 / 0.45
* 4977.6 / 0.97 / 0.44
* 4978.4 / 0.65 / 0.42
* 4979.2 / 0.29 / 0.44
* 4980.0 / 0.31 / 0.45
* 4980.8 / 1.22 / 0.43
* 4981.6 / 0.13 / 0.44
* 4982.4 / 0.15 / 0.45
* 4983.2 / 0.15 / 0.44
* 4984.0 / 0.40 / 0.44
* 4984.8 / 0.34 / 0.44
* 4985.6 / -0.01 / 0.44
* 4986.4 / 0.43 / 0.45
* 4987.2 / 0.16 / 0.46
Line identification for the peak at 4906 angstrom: Mg II 2798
